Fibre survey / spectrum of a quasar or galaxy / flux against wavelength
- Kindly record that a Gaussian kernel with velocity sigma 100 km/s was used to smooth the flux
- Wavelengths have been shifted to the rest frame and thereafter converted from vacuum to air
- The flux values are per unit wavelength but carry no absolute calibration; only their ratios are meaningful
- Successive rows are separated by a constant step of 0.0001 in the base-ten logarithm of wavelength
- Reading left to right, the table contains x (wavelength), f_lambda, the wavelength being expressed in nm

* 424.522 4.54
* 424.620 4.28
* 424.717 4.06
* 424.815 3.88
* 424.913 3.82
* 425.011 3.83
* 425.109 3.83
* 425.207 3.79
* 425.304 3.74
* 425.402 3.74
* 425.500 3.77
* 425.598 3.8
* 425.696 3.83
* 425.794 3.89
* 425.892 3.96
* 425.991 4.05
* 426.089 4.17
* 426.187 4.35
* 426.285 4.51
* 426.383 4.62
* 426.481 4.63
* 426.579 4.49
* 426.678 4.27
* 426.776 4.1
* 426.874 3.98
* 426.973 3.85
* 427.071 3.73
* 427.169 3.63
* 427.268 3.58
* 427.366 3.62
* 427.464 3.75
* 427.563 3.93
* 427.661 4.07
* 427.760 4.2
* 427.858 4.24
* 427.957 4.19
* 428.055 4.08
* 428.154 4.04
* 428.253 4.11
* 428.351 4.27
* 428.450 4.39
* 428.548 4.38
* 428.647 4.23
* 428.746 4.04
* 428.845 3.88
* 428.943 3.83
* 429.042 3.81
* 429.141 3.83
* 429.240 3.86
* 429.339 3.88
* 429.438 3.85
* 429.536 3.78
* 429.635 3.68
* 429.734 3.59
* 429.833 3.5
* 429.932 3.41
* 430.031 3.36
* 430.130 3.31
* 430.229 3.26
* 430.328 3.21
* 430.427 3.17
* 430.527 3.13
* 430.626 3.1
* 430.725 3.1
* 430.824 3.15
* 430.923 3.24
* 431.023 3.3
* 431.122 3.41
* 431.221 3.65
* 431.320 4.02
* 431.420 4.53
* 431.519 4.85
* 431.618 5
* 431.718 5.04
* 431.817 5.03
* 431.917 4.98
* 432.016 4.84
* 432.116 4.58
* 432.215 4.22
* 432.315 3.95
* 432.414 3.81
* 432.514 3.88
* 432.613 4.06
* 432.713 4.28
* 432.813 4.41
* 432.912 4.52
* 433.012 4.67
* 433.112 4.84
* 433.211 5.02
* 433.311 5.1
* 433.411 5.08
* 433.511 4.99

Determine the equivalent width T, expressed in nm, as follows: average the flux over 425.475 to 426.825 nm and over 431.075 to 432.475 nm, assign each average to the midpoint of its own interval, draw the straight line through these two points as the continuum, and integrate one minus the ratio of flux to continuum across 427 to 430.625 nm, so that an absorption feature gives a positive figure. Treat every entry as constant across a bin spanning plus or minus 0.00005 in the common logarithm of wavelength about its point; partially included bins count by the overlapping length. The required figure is 0.42 nm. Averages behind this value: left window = 4.18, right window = 4.42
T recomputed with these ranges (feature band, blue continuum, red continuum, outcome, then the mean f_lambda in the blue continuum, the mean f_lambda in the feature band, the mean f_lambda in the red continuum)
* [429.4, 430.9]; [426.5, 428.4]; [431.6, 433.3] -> 0.32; 4.02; 3.37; 4.54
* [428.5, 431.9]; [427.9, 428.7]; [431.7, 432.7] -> 0.41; 4.21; 3.79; 4.41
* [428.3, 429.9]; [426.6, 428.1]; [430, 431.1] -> -0.16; 3.96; 3.92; 3.21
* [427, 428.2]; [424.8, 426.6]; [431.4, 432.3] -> 0.10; 4.03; 3.92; 4.76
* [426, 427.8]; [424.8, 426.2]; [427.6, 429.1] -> -0.04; 3.88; 4.08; 4.11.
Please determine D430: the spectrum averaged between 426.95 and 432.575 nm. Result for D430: 3.9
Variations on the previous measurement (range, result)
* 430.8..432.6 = 4.21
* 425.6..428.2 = 4.06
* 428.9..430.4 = 3.6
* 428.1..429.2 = 4.07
